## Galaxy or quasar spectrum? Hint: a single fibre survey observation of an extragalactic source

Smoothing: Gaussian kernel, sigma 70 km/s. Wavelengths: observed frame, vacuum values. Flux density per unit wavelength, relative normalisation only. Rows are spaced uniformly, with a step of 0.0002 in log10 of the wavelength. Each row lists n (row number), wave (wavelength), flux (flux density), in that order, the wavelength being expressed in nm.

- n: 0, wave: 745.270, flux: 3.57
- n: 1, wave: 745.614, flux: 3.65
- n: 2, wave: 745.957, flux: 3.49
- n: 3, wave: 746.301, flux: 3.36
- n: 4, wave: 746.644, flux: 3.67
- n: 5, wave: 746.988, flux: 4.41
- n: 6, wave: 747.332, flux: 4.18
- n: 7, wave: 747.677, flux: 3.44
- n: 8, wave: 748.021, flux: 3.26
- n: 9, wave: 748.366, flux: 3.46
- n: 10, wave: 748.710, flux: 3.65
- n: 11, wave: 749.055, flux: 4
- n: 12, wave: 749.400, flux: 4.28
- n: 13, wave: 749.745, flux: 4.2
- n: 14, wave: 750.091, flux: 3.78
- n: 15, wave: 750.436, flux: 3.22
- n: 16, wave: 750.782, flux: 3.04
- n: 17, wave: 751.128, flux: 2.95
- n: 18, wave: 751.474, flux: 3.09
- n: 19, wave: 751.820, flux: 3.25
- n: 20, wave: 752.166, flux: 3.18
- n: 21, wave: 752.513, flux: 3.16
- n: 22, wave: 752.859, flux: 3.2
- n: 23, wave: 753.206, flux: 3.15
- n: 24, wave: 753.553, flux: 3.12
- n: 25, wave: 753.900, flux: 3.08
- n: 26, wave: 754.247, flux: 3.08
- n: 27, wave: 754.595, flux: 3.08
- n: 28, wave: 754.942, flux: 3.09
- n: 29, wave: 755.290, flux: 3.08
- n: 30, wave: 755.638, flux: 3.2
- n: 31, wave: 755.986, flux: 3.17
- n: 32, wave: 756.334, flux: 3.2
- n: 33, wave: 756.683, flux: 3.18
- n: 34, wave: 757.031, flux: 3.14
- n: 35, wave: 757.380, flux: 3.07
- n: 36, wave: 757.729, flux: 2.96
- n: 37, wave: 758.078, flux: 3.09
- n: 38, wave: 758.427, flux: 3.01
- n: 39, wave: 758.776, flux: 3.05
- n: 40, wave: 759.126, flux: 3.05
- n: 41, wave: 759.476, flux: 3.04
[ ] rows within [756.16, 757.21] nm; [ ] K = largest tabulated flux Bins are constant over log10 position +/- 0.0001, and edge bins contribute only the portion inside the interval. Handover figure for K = 3.2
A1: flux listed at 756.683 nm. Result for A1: 3.18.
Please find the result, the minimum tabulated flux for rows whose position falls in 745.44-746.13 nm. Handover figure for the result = 3.49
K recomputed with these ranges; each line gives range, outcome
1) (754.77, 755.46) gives 3.09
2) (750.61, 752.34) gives 3.25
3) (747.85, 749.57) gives 4.28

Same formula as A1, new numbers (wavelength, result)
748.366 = 3.46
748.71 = 3.65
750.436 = 3.22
